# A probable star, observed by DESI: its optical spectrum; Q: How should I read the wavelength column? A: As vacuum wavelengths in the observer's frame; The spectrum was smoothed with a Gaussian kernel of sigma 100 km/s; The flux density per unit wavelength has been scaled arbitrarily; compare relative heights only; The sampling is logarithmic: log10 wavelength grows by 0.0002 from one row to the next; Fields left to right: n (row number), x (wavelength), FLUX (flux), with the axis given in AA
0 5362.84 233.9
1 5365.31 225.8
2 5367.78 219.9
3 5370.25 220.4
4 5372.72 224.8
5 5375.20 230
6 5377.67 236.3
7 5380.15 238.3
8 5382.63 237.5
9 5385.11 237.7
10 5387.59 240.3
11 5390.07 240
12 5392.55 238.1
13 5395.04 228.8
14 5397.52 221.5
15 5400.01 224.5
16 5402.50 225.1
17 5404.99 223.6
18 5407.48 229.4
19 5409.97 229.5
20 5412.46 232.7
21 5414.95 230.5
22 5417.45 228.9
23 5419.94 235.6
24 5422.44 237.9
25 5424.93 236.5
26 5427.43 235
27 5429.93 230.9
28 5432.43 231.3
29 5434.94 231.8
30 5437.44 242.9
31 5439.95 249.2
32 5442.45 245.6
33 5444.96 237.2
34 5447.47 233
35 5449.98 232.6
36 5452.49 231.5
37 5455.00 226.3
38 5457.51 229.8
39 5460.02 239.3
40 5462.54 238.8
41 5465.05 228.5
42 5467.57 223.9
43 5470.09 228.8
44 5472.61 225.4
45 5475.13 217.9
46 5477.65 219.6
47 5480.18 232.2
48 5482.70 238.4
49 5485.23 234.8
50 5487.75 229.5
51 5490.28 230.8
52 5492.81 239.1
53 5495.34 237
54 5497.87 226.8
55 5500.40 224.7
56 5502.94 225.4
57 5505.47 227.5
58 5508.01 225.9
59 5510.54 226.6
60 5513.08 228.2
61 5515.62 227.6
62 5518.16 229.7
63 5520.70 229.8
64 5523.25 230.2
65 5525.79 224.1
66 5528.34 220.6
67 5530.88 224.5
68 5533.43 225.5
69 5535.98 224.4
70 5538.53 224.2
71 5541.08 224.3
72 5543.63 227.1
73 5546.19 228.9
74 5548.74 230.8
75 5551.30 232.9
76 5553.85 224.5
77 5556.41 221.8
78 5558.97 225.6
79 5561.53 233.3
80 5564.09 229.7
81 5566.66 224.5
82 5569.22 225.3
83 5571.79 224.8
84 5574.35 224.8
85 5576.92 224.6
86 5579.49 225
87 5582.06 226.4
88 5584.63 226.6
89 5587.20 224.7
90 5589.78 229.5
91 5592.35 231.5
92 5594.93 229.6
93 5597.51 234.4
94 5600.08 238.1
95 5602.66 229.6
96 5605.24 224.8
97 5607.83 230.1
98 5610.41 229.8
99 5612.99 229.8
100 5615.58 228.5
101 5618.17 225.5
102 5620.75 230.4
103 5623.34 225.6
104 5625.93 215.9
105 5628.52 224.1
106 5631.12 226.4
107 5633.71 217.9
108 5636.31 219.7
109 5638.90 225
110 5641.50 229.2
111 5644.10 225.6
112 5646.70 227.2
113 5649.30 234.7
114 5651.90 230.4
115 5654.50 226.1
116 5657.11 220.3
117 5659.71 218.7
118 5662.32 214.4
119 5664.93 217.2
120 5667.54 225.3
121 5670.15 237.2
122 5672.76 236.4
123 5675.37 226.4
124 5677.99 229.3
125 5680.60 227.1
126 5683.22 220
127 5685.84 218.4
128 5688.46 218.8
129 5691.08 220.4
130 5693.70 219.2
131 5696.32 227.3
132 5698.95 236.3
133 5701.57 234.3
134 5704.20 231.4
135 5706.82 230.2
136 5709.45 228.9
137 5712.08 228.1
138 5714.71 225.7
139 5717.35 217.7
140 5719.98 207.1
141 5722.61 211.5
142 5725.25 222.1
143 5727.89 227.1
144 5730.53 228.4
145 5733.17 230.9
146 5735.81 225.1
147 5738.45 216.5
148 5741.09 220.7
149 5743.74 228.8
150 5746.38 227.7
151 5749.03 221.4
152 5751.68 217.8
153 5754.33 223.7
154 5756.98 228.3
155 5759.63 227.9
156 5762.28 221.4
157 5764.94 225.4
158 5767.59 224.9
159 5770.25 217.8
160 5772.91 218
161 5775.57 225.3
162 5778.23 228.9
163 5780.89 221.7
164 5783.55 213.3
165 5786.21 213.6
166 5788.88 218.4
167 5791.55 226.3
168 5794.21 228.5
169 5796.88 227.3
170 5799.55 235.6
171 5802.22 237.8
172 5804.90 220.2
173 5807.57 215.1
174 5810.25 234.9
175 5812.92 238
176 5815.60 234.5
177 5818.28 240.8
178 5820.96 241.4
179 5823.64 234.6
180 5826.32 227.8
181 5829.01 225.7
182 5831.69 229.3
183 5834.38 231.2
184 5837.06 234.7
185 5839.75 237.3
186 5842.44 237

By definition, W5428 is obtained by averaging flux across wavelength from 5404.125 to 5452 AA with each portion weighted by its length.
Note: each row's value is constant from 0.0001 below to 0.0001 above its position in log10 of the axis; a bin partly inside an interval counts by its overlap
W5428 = 234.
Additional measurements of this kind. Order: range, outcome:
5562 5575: 226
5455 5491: 230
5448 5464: 233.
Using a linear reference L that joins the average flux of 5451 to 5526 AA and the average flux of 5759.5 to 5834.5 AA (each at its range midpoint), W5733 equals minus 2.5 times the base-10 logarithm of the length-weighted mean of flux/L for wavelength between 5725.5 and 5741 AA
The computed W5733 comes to 0.01 mag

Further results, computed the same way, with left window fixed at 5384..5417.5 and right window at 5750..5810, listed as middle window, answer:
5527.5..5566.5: 0.01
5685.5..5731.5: 0.00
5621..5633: 0.02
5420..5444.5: -0.04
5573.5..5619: -0.01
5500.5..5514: 0.01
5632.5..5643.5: 0.02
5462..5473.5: 0.00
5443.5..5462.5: -0.02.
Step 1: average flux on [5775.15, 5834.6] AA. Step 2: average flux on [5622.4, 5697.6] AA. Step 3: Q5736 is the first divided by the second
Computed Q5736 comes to 1.0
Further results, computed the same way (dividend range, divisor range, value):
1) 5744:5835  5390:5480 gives 0.98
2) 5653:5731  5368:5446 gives 0.96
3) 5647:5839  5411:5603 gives 0.98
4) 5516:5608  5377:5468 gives 0.97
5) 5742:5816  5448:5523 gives 0.98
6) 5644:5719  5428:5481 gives 0.97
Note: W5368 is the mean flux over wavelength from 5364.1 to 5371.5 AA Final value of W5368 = 222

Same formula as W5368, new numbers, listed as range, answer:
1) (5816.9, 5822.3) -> 241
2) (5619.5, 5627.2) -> 224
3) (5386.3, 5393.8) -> 239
